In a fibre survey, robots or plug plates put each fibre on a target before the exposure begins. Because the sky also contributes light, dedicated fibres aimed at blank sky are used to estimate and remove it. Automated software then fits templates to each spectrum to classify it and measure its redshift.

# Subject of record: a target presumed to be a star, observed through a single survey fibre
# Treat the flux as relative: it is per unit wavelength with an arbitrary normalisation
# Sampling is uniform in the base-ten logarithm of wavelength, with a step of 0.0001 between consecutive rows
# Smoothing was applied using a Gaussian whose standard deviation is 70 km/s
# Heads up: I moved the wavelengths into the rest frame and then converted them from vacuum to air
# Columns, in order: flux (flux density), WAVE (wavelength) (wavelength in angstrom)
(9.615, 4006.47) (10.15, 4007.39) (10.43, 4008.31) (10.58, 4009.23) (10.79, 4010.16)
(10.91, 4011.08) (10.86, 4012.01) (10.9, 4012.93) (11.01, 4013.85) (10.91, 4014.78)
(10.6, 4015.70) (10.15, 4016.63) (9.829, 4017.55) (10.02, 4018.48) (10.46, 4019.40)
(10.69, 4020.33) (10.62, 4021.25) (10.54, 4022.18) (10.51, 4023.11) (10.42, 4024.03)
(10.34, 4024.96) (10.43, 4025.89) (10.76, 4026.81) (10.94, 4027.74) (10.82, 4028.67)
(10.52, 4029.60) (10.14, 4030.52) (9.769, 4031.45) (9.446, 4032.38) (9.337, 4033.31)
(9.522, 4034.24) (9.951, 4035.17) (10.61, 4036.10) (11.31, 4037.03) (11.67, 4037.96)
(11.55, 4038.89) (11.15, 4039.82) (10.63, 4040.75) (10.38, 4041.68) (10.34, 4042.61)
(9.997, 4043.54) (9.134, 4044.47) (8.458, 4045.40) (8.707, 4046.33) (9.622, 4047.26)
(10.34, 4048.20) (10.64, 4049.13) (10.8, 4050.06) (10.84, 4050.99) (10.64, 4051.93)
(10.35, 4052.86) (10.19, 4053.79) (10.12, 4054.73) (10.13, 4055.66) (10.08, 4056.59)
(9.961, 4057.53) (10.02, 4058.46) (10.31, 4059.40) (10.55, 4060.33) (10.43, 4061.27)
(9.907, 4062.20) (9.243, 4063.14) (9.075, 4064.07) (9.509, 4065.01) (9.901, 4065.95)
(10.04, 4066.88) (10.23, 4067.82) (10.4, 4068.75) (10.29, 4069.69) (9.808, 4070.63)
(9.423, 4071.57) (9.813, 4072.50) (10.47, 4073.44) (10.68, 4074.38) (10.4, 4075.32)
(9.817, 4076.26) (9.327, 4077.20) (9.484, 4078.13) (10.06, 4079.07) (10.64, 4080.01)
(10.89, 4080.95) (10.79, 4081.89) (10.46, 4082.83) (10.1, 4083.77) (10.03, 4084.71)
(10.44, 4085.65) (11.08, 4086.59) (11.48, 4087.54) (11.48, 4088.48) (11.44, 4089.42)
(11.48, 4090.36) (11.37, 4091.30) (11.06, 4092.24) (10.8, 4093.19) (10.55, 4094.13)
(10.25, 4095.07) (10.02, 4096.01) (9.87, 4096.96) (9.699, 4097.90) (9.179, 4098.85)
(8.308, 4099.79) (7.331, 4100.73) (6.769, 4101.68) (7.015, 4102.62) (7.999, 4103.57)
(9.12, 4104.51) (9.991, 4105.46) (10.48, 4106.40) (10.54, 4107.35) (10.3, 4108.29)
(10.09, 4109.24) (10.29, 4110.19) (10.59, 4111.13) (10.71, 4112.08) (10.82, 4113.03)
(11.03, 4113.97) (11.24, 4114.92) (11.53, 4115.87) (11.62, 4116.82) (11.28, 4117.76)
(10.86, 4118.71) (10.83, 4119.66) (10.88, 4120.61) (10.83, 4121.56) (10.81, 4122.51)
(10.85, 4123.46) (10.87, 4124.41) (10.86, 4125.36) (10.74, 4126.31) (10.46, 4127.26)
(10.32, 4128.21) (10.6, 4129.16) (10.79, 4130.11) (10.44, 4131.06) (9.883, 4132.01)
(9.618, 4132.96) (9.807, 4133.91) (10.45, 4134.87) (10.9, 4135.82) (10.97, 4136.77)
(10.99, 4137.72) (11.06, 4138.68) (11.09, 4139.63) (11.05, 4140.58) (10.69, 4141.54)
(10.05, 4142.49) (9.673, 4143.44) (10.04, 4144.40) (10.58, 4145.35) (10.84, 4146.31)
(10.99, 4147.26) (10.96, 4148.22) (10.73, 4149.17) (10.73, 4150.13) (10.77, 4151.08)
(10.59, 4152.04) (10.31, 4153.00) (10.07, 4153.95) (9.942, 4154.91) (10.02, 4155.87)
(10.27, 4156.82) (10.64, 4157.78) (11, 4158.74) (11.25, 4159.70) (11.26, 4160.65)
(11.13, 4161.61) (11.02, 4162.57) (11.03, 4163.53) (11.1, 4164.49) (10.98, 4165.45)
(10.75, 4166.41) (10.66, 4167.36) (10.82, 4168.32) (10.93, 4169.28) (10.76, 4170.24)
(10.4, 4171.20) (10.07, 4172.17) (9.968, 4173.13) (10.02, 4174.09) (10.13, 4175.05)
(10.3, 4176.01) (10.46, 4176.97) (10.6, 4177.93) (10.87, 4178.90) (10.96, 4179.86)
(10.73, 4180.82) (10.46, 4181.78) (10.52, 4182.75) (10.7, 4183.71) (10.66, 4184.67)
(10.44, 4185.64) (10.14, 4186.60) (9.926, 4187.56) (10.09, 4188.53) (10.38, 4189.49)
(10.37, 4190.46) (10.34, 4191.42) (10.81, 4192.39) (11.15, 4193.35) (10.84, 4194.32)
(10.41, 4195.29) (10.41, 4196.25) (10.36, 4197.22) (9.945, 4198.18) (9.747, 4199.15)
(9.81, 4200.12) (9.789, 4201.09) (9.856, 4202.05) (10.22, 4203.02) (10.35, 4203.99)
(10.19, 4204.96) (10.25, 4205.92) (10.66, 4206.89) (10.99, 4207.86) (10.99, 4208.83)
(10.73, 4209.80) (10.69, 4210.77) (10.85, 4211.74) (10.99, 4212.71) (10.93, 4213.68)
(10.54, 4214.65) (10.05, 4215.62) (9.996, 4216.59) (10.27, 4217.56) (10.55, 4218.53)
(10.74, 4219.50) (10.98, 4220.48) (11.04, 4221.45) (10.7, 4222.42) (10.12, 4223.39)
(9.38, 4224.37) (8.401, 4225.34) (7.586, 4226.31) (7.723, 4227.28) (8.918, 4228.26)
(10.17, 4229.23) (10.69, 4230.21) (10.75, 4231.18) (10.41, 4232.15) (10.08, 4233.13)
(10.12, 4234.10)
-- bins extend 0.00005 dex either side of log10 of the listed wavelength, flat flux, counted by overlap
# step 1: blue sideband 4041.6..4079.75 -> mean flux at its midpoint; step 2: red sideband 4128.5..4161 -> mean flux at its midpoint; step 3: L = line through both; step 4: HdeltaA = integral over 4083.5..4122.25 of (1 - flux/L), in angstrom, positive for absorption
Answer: 0.0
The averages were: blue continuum 10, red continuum 10.6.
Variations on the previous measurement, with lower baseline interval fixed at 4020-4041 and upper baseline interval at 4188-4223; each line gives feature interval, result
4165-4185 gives -0.16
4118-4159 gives -0.38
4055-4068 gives 0.68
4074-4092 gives -0.20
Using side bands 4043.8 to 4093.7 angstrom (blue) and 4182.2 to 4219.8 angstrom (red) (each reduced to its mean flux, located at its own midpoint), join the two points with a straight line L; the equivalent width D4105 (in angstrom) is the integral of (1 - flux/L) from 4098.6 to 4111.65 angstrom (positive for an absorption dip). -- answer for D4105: 1.5 angstrom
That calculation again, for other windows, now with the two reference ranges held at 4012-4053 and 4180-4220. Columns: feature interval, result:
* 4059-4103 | 1.5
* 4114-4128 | -0.8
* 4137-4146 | -0.2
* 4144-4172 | -0.8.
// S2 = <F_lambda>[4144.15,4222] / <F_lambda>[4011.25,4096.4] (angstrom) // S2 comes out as 1.0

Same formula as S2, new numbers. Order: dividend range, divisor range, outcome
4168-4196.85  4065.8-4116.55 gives 1.03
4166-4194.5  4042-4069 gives 1.05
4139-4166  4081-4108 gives 1.07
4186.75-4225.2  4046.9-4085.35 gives 1.03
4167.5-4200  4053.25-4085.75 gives 1.04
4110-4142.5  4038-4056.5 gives 1.05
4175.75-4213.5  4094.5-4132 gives 1.03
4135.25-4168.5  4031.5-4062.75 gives 1.05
